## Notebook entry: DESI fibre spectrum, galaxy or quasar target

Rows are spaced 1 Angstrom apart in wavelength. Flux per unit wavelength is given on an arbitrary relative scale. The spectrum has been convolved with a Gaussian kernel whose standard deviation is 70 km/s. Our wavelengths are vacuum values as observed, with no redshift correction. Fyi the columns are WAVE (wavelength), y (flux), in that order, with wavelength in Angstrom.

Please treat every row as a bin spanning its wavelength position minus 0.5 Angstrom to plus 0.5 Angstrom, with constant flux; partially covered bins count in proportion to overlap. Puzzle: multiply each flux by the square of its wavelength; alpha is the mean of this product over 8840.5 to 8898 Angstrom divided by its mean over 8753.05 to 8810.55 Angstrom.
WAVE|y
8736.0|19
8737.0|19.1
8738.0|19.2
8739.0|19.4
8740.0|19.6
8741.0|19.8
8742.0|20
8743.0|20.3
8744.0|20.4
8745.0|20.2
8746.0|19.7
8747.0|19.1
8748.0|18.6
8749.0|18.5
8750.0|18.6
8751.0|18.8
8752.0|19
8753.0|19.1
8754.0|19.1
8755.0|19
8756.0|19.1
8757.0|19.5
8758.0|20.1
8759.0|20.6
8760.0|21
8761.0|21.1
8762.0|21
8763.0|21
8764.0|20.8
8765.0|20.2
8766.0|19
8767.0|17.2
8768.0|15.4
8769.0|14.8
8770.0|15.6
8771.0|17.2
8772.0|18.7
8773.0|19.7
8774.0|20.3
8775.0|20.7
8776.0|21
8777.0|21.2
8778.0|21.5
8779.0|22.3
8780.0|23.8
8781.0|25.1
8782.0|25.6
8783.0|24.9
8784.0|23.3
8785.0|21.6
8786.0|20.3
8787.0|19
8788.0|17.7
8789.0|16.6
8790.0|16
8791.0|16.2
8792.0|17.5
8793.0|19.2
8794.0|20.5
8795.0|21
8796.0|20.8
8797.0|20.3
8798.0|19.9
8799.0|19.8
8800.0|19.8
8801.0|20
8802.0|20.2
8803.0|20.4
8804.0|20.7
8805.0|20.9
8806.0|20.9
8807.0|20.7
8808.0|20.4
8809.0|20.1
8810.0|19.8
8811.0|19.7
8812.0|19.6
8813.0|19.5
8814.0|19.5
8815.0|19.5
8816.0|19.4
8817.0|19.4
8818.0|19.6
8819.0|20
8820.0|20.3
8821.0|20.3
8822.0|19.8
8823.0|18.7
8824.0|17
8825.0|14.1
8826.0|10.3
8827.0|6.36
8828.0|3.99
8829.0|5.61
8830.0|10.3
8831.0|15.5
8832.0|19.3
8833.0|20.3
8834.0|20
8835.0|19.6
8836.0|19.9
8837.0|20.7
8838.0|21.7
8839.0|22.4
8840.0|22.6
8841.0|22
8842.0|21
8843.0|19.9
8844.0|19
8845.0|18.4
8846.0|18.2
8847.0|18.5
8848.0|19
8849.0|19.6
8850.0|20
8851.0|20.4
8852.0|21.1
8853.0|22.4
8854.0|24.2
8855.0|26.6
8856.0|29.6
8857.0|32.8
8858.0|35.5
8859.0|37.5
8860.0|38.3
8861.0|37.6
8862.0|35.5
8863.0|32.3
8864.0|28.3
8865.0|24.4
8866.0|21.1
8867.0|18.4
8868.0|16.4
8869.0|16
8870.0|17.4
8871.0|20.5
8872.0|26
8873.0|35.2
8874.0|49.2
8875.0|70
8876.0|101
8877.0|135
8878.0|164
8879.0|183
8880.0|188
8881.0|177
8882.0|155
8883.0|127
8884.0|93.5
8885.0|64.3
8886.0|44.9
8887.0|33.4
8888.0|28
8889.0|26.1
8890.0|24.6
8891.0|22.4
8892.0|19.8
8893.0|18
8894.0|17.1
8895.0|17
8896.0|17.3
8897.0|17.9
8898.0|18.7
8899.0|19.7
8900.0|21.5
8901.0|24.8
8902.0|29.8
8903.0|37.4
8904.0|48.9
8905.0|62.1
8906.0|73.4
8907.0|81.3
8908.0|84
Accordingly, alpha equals 2.3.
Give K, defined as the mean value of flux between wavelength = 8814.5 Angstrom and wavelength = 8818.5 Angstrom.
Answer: 19.5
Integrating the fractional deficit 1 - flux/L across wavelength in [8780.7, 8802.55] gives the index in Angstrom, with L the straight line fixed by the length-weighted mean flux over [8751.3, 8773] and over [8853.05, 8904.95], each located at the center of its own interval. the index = 5.2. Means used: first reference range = 19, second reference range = 49.8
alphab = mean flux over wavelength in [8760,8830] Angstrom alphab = 19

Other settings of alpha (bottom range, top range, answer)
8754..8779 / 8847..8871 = 1.34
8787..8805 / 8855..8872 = 1.45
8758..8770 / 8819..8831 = 0.73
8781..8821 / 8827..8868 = 1.12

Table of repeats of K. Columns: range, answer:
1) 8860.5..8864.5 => 33.4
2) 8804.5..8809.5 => 20.6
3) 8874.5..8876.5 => 85.5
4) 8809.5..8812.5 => 19.7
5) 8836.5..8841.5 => 21.9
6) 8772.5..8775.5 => 20.2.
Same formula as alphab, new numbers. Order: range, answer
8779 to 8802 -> 20.4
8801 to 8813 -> 20.3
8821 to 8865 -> 21.6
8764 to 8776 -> 18.3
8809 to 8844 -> 17.9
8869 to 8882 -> 96.3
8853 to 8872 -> 27.2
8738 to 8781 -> 19.6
